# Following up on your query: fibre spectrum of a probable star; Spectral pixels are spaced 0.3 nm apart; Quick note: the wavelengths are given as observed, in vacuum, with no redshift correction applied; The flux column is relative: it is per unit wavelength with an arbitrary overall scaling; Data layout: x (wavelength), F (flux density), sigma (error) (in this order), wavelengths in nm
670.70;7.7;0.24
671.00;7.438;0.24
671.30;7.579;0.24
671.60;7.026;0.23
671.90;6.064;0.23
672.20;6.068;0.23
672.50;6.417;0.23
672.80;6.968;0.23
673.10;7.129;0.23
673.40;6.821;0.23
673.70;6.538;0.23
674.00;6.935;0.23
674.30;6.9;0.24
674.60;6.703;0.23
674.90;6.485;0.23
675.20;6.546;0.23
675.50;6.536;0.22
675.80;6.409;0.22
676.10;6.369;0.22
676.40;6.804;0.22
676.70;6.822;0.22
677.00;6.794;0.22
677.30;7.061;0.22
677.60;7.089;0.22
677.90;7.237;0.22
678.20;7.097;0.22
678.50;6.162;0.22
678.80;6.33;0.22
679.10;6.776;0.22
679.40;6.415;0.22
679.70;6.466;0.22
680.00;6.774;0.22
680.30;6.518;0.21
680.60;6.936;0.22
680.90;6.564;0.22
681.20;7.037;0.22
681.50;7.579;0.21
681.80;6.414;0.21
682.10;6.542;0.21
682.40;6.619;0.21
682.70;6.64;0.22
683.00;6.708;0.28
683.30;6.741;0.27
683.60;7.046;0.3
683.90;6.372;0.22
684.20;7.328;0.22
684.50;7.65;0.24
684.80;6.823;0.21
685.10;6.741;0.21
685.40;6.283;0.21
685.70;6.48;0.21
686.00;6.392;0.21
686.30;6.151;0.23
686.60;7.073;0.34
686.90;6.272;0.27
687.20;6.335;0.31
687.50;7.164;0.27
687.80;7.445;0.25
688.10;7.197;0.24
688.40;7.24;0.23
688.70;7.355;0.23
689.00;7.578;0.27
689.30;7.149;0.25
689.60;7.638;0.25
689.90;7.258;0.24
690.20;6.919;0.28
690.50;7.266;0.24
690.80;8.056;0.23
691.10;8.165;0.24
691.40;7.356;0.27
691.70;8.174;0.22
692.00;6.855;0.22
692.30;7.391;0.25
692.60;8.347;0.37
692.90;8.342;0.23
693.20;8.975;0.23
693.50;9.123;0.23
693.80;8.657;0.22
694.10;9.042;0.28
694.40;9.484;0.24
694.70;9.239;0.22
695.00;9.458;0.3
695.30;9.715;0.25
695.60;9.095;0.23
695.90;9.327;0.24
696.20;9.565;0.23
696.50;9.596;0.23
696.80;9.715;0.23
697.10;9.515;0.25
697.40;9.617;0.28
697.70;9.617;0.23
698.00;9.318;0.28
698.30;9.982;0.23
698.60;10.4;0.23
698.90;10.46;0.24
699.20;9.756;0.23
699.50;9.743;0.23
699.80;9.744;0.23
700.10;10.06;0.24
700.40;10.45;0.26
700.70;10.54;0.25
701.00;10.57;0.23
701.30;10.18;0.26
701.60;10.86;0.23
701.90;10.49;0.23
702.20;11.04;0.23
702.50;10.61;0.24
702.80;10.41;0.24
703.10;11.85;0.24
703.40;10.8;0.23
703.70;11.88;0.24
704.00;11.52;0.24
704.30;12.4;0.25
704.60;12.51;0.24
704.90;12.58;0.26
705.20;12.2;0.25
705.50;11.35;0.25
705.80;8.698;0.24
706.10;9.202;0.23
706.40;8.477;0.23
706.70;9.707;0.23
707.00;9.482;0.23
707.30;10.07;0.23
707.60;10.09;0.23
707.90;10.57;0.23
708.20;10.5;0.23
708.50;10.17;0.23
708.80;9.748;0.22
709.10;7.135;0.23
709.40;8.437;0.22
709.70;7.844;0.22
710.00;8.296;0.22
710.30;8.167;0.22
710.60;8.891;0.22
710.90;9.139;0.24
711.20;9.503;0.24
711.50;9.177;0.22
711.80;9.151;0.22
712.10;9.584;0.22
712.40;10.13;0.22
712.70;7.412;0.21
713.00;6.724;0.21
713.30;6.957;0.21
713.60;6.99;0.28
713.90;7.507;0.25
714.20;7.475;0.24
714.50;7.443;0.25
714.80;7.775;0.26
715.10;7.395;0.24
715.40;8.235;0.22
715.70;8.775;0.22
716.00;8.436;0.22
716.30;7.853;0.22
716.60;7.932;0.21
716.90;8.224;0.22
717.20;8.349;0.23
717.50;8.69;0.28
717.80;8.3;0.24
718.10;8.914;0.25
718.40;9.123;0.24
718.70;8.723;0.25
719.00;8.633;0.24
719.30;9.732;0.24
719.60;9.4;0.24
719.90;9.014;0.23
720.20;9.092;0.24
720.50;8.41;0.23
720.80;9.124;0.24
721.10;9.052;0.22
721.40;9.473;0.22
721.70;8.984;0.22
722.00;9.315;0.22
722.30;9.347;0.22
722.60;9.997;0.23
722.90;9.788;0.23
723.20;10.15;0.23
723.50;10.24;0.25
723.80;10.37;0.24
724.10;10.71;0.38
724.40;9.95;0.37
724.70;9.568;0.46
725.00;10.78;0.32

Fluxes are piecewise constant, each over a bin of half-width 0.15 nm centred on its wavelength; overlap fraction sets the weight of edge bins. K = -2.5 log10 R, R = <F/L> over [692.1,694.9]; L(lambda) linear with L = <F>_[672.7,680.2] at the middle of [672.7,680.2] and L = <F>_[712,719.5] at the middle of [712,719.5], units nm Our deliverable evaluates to -0.18 mag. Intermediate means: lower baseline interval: 6.72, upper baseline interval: 8.21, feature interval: 8.71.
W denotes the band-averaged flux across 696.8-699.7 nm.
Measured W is 9.82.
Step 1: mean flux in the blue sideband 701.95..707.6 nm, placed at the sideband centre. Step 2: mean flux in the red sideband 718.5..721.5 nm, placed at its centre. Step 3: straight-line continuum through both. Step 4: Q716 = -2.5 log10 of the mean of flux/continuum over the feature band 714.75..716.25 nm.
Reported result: 0.177 mag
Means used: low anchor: 10.8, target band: 8.13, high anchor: 9.06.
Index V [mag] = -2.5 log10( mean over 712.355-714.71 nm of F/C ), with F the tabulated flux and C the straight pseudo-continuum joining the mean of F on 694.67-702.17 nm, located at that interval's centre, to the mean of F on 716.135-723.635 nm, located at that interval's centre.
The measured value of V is 0.24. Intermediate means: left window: 9.91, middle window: 7.47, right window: 9.03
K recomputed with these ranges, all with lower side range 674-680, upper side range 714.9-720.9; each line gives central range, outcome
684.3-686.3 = 0.06 mag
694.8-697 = -0.24 mag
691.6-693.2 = -0.07 mag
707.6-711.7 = -0.11 mag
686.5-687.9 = 0.05 mag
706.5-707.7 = -0.20 mag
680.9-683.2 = 0.02 mag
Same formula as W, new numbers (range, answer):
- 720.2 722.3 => 9.08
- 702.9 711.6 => 10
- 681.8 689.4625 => 6.85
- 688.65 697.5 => 8.47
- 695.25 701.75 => 9.9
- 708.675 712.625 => 8.83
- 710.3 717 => 8.21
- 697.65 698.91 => 9.93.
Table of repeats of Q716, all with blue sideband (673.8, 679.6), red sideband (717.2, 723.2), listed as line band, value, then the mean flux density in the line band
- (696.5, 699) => -0.24 mag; 9.8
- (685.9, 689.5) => 0.05 mag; 6.96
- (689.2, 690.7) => 0.02 mag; 7.28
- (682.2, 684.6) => 0.03 mag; 6.86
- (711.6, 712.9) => -0.04 mag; 8.98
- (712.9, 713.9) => 0.24 mag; 6.99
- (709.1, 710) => 0.07 mag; 8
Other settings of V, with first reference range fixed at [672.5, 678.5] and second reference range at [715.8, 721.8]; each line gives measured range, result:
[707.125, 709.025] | -0.212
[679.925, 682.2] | 0.036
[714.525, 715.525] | 0.113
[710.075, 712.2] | -0.078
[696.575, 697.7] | -0.231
